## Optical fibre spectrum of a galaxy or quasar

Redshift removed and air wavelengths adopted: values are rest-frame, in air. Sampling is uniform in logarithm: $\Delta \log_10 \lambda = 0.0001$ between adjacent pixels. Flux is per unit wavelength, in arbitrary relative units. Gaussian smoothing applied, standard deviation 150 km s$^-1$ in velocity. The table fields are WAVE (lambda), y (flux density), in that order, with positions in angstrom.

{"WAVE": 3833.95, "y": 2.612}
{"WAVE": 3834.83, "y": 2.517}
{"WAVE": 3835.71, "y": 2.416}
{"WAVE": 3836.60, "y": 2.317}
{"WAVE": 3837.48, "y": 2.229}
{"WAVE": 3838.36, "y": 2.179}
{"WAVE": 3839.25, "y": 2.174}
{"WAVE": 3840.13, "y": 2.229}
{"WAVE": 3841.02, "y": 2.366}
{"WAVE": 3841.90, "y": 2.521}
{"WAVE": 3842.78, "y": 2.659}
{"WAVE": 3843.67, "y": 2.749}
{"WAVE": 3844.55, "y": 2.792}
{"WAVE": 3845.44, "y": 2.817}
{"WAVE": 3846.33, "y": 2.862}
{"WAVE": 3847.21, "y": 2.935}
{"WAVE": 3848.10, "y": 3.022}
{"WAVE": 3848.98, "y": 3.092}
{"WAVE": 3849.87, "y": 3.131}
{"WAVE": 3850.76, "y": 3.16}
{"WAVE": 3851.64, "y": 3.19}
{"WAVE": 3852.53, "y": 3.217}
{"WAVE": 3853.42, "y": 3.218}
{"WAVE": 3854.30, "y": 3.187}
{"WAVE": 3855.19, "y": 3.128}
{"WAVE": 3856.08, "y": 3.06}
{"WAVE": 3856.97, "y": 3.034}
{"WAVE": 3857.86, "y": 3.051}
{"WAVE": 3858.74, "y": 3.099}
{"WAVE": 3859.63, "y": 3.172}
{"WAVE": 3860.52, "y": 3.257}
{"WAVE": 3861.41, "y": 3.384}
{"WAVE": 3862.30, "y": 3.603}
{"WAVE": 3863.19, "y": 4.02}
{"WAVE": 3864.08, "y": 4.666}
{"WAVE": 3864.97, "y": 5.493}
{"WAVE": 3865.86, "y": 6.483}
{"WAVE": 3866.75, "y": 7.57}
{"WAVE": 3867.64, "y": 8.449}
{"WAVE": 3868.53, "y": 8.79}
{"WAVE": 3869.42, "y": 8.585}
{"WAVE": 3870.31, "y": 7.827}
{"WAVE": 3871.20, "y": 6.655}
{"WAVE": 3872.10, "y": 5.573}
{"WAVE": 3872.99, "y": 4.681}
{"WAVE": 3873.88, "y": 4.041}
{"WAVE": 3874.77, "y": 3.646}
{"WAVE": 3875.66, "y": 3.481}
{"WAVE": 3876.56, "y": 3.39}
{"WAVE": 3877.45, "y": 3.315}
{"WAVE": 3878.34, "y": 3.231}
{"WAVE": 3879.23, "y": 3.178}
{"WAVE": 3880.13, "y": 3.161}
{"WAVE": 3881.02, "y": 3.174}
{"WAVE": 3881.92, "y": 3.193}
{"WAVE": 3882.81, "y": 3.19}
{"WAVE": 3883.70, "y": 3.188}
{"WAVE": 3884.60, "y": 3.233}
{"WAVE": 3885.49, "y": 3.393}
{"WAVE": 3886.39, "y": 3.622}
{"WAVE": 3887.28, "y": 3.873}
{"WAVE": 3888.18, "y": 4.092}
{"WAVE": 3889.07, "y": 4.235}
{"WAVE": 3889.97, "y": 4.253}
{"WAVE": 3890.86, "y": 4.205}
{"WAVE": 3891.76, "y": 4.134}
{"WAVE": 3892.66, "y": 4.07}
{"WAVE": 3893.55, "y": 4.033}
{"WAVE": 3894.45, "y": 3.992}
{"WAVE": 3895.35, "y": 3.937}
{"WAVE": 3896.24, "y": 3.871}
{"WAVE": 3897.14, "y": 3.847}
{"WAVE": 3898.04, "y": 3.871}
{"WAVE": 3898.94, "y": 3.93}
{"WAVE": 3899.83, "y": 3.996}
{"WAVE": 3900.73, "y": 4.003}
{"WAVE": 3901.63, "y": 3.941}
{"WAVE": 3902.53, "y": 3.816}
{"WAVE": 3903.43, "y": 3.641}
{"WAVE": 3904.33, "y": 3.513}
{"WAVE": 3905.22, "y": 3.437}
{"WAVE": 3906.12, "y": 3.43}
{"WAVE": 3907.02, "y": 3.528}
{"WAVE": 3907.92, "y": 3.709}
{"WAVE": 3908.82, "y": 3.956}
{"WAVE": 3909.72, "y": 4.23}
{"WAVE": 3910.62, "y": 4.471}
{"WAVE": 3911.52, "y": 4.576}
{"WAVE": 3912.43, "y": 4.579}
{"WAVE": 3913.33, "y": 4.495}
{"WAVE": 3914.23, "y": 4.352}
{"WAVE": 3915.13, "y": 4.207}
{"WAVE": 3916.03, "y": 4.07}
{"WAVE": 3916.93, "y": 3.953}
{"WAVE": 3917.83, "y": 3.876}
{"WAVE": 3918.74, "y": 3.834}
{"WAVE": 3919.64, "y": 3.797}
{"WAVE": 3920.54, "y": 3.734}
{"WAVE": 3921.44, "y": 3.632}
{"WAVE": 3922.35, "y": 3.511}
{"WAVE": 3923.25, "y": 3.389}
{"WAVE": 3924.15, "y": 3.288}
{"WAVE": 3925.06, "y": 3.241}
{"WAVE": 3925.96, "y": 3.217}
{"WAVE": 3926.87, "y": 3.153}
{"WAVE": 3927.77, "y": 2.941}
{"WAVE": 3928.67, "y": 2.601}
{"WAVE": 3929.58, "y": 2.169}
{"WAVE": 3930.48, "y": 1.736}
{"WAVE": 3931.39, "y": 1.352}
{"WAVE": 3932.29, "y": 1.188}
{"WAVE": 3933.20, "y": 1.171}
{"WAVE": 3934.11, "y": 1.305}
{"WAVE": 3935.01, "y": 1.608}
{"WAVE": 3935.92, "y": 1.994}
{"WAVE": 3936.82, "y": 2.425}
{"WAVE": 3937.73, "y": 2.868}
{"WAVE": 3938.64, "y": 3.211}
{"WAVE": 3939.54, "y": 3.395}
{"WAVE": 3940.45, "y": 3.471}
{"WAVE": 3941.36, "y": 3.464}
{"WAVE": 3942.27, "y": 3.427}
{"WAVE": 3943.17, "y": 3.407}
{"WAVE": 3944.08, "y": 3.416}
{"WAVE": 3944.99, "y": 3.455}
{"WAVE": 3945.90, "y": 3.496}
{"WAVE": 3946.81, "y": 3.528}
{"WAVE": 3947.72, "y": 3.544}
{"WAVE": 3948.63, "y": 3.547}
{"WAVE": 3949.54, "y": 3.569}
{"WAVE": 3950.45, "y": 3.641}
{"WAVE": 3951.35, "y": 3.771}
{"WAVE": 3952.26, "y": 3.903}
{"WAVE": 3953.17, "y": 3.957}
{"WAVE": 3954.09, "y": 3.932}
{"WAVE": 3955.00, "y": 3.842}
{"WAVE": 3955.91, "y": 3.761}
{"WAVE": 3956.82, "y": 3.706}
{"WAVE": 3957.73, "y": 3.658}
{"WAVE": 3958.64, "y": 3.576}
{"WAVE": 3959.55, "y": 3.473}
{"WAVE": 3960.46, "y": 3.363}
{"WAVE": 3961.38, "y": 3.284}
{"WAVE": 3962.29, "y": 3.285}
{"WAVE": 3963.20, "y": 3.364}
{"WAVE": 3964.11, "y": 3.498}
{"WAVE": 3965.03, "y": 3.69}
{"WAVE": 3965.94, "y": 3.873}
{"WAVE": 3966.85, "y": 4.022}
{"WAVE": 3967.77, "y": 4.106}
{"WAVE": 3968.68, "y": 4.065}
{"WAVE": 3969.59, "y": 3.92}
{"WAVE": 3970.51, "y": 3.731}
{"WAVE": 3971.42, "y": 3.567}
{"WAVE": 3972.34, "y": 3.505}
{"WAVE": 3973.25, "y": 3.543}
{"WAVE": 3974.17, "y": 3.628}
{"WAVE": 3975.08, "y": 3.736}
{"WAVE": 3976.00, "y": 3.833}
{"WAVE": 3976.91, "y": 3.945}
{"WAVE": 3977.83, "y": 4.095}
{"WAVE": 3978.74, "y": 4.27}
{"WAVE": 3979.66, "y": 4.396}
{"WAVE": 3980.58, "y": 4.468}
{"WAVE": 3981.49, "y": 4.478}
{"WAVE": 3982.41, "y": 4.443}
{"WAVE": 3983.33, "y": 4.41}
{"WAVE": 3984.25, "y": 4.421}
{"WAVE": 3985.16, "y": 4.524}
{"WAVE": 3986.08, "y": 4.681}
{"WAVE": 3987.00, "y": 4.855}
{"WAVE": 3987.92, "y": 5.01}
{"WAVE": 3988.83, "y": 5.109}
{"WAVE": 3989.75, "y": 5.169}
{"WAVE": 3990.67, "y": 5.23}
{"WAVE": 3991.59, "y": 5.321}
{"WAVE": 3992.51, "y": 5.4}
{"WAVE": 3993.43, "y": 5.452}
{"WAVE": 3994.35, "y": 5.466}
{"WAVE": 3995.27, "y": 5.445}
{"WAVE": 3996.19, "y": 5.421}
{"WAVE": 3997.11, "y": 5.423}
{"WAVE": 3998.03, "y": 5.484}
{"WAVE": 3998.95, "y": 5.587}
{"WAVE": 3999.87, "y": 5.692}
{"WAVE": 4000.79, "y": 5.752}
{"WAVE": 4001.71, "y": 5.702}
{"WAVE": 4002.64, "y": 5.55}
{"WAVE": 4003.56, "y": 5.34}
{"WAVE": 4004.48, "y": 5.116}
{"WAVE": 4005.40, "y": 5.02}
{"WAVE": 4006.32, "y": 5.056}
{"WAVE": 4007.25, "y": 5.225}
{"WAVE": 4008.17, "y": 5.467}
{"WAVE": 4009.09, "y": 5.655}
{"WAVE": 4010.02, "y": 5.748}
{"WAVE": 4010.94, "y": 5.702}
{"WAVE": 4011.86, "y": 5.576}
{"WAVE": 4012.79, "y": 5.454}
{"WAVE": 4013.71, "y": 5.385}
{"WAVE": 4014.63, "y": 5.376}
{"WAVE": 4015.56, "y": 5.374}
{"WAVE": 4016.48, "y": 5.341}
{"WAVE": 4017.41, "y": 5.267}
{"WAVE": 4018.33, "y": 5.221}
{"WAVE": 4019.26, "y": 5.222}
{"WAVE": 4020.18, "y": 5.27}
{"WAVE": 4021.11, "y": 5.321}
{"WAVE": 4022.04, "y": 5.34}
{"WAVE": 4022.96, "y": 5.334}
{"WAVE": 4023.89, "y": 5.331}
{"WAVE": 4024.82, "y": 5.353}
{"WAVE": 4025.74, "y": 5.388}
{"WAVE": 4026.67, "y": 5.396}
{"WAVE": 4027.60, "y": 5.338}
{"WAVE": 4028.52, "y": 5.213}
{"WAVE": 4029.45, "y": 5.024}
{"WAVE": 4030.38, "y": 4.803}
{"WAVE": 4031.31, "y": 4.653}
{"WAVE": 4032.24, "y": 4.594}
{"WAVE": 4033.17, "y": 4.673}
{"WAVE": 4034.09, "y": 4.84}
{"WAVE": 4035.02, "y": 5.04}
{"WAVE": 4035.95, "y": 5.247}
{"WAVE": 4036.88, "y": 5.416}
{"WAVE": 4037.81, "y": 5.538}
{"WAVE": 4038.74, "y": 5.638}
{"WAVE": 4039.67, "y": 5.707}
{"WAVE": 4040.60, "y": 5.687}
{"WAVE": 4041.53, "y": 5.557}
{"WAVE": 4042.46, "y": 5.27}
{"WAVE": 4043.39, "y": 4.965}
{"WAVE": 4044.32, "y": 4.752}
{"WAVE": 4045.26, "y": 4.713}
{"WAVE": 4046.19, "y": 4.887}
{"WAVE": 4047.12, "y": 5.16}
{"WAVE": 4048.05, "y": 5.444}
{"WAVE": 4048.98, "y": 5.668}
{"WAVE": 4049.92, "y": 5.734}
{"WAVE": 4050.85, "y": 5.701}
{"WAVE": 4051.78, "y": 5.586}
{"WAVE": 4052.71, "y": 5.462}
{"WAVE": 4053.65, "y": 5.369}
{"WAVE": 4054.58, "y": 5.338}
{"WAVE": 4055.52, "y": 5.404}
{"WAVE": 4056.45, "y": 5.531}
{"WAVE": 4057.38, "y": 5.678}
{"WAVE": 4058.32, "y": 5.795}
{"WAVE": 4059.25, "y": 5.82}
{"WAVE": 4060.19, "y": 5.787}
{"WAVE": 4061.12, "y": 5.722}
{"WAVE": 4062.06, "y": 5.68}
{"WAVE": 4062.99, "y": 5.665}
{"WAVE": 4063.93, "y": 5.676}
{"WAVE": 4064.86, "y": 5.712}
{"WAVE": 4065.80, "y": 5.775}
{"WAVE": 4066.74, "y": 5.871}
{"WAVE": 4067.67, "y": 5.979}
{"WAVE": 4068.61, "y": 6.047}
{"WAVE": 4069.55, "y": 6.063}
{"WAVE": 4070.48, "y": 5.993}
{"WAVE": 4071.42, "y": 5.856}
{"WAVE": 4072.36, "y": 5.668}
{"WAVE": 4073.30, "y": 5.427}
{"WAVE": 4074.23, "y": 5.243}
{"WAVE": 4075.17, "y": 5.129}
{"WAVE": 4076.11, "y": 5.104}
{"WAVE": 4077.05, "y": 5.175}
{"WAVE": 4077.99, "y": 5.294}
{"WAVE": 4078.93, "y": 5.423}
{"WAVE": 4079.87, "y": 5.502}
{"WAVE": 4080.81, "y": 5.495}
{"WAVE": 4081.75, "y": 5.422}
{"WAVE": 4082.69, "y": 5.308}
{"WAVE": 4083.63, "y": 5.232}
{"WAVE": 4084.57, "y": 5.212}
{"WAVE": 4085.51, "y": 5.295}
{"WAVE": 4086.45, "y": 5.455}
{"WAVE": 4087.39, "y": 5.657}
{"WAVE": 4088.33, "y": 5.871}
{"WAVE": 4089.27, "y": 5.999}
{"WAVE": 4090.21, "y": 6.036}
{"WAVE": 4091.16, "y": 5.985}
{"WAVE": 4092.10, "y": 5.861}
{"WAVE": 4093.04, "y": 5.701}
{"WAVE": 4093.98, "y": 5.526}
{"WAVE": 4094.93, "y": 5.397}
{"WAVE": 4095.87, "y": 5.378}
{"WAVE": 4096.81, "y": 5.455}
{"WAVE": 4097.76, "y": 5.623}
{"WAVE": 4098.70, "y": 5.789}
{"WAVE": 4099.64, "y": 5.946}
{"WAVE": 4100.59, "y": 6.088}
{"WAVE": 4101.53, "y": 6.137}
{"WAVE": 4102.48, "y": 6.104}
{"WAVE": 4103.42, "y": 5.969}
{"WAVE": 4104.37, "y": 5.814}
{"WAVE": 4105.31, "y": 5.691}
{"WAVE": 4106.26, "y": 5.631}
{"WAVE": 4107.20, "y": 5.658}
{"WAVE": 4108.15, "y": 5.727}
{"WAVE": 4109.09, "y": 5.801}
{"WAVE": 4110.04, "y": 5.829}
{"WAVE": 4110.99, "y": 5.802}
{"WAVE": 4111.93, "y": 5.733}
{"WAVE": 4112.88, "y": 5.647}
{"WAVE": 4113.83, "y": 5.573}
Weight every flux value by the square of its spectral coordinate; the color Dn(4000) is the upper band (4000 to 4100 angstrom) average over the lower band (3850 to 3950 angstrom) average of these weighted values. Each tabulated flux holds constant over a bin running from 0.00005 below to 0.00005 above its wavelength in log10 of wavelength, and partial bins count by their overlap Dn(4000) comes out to 1.6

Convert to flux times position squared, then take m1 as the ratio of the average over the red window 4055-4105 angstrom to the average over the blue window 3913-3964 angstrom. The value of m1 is 1.9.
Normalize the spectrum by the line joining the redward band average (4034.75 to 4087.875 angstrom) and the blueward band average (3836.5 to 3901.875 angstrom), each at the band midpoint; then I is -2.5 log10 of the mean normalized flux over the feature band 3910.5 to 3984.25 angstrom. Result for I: 0.278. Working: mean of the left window 3.85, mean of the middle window 3.5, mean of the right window 5.49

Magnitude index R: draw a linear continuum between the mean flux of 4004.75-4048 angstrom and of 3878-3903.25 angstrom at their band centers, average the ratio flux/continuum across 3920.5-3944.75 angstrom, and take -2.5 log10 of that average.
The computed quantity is 0.46 mag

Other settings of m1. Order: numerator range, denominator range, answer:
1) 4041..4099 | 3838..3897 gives 1.58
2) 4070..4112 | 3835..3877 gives 1.63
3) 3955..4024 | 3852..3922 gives 1.20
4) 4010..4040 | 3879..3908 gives 1.51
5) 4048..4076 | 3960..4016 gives 1.25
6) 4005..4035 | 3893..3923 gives 1.41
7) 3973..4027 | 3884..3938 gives 1.53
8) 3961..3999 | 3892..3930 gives 1.21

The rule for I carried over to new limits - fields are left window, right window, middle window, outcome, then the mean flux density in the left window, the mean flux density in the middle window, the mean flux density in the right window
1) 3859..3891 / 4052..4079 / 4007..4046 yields 0.024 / 4.53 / 5.27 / 5.61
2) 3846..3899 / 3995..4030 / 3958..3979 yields 0.321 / 4.09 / 3.71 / 5.39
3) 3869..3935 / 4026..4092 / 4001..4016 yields -0.112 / 3.72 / 5.43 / 5.45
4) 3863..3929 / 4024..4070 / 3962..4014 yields 0.049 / 4.19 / 4.73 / 5.42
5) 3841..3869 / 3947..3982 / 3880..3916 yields -0.019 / 3.82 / 3.87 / 3.78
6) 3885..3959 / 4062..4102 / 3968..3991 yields 0.001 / 3.51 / 4.28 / 5.63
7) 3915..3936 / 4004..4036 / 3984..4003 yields -0.155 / 2.87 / 5.28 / 5.24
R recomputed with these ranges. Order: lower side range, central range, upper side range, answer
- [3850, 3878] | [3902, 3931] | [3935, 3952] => 0.027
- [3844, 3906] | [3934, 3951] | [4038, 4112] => 0.405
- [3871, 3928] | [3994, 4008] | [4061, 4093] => -0.122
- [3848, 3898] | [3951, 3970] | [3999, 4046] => 0.282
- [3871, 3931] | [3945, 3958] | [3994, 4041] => 0.198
